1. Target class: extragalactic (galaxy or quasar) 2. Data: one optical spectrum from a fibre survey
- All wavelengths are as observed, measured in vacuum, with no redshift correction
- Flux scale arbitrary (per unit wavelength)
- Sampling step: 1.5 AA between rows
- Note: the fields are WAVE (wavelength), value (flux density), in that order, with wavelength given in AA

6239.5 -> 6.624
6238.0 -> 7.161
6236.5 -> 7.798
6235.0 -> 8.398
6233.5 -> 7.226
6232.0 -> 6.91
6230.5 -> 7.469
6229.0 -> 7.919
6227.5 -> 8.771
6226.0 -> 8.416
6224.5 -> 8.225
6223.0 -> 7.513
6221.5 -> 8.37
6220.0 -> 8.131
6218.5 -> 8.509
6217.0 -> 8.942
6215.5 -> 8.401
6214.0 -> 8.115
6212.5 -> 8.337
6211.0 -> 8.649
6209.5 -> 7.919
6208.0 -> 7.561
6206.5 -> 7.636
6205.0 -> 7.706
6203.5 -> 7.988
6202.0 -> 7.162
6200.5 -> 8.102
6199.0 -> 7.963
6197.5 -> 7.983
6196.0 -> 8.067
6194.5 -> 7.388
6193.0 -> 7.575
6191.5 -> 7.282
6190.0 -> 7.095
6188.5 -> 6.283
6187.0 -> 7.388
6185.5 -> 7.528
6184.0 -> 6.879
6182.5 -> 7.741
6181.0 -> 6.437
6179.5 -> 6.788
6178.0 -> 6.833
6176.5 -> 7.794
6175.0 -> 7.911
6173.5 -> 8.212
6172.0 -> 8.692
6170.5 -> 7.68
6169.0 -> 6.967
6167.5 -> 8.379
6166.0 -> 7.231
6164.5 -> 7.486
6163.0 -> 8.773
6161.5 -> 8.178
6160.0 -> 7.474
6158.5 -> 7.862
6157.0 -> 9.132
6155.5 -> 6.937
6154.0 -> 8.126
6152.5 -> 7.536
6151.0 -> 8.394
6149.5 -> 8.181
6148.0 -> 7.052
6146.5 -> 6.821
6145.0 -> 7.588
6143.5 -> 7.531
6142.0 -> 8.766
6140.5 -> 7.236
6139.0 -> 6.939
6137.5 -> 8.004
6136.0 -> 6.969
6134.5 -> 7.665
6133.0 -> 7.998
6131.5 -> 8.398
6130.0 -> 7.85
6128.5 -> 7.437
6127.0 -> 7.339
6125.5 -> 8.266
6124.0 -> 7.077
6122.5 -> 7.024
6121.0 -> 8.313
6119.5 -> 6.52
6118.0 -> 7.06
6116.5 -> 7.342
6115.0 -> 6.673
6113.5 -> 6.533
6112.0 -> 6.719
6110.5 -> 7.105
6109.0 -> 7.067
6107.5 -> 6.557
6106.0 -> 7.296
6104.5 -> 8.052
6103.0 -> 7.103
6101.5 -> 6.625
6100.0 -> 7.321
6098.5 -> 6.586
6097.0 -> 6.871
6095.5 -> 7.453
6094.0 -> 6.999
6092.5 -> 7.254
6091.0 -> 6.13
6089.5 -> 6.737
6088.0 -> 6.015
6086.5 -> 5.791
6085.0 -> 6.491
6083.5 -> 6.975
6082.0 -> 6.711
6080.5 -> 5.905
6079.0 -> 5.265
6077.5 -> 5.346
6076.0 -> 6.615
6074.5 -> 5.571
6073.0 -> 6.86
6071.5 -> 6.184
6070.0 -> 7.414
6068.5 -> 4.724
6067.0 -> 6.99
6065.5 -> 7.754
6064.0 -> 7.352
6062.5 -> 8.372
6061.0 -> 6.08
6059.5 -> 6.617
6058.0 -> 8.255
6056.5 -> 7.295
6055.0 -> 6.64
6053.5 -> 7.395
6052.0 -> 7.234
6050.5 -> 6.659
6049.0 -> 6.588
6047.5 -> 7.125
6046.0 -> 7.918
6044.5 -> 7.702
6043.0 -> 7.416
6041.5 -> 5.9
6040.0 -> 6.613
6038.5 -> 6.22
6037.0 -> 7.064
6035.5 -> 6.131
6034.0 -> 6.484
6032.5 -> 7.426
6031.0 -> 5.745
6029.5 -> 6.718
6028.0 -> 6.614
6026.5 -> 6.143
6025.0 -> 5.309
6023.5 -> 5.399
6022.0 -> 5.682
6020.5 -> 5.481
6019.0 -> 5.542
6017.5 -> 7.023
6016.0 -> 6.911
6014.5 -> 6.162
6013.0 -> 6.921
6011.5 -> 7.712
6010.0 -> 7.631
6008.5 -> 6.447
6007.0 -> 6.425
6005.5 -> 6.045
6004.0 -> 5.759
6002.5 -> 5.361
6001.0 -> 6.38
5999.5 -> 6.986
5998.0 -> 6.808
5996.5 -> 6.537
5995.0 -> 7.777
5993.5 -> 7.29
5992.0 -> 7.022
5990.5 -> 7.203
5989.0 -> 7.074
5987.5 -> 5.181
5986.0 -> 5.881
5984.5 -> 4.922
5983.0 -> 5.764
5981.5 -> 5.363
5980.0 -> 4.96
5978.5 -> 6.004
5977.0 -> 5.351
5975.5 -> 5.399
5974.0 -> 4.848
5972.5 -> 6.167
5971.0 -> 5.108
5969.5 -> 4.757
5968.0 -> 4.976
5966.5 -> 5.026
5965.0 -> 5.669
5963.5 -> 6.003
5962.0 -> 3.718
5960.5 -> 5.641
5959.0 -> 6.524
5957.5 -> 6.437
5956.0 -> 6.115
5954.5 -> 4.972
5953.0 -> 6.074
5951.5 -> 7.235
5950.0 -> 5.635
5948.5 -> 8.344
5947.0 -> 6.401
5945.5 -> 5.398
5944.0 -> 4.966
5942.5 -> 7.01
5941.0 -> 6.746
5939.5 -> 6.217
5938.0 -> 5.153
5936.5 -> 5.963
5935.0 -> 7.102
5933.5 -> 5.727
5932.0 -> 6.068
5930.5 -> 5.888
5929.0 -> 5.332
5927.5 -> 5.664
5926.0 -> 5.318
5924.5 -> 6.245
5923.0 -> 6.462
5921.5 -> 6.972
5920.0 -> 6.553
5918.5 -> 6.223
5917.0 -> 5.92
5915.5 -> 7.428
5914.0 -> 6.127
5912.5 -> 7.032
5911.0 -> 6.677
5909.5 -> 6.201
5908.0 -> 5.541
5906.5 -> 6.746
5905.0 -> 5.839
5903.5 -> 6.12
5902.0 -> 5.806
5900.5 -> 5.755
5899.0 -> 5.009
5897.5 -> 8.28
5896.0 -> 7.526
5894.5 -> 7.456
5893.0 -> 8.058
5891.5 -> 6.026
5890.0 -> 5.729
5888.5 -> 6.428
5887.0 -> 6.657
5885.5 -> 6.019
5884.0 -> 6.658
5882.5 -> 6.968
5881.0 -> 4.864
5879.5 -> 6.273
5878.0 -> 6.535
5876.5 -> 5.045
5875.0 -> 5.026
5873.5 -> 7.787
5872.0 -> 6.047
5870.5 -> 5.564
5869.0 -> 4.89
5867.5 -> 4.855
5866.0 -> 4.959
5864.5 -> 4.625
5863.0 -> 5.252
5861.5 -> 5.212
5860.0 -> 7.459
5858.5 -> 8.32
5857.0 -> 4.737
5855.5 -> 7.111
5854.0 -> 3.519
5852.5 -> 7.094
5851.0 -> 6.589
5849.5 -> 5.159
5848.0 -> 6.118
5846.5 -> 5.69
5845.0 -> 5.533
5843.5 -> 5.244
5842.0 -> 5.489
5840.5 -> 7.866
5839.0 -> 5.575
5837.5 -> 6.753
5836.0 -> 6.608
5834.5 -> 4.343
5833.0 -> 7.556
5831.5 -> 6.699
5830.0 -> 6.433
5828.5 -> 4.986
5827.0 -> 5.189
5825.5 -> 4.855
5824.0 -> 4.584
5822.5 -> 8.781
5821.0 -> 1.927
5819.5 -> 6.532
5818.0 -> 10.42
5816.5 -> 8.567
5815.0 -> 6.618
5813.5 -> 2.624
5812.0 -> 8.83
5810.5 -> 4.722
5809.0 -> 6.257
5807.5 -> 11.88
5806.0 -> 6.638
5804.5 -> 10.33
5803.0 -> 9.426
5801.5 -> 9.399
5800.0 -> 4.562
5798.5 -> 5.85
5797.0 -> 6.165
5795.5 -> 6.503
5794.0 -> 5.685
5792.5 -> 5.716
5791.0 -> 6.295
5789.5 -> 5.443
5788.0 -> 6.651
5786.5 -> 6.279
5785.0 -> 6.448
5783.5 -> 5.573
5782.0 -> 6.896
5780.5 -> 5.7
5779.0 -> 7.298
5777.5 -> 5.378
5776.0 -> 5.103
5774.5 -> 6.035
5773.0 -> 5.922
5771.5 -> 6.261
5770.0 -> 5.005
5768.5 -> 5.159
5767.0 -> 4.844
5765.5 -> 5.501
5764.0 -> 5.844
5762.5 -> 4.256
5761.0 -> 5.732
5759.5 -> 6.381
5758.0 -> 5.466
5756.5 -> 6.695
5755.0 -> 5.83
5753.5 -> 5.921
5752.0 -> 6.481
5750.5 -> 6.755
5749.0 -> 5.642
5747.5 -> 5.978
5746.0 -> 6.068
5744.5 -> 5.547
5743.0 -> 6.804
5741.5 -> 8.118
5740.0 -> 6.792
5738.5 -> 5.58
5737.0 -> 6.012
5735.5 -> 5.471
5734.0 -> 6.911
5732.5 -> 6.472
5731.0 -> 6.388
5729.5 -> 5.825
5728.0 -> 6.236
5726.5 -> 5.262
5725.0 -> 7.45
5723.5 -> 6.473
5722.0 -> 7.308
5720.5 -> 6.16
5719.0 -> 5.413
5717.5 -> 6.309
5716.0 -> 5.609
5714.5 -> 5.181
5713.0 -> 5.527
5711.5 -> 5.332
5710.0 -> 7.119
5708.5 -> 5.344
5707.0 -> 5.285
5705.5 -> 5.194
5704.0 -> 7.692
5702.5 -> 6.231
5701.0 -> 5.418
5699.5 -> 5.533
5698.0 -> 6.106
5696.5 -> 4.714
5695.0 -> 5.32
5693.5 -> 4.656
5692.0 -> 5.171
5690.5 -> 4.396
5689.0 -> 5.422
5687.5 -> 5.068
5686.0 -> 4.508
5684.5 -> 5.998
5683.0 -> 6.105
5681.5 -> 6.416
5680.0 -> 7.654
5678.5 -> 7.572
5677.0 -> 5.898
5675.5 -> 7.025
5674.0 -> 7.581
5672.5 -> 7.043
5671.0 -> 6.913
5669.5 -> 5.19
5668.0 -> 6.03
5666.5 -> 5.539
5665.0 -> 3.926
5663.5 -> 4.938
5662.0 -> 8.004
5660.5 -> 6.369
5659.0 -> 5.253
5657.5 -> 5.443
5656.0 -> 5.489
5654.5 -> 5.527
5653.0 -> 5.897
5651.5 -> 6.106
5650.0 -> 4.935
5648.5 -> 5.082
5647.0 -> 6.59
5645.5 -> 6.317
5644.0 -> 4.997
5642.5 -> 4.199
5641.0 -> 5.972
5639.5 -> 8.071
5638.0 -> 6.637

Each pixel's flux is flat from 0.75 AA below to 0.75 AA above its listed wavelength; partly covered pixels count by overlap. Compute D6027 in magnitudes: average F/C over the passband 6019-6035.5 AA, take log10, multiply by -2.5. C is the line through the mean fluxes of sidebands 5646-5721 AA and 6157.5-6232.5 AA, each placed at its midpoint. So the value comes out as 0.18 mag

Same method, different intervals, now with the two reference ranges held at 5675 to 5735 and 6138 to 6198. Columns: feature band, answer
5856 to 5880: 0.13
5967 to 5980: 0.29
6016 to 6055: 0.09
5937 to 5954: 0.09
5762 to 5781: 0.11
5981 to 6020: 0.09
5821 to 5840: 0.09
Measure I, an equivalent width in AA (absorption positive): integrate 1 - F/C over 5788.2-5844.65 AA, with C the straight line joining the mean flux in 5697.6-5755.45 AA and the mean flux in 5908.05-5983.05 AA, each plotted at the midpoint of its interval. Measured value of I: -4.4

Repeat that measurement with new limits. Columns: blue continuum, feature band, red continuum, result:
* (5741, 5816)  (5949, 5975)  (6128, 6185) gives 5.07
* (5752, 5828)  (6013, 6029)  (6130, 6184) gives 2.43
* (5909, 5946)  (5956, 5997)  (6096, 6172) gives 4.39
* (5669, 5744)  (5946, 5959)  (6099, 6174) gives 0.98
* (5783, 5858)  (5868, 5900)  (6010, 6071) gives 0.80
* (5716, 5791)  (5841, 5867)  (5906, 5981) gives 0.97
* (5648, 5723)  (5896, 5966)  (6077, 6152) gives 4.49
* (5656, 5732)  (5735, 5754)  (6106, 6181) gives -0.46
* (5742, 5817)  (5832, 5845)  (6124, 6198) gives 0.70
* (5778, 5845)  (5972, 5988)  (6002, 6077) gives 2.82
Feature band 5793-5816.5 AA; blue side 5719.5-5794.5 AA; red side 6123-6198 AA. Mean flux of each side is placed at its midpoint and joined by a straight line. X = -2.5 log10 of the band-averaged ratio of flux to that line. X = -0.13 mag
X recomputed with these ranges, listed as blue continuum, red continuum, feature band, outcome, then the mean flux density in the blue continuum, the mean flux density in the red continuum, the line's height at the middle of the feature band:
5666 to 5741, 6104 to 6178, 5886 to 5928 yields 0.05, 6.01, 7.59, 6.74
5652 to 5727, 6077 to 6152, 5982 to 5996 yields 0.05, 5.9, 7.11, 6.76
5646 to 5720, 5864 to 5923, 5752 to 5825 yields -0.05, 5.82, 6.22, 6.02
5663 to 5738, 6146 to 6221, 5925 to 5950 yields 0.13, 5.93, 7.75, 6.82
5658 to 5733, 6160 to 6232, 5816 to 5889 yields 0.09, 5.95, 7.78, 6.52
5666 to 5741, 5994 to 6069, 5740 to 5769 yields 0.02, 6.01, 6.68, 6.11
